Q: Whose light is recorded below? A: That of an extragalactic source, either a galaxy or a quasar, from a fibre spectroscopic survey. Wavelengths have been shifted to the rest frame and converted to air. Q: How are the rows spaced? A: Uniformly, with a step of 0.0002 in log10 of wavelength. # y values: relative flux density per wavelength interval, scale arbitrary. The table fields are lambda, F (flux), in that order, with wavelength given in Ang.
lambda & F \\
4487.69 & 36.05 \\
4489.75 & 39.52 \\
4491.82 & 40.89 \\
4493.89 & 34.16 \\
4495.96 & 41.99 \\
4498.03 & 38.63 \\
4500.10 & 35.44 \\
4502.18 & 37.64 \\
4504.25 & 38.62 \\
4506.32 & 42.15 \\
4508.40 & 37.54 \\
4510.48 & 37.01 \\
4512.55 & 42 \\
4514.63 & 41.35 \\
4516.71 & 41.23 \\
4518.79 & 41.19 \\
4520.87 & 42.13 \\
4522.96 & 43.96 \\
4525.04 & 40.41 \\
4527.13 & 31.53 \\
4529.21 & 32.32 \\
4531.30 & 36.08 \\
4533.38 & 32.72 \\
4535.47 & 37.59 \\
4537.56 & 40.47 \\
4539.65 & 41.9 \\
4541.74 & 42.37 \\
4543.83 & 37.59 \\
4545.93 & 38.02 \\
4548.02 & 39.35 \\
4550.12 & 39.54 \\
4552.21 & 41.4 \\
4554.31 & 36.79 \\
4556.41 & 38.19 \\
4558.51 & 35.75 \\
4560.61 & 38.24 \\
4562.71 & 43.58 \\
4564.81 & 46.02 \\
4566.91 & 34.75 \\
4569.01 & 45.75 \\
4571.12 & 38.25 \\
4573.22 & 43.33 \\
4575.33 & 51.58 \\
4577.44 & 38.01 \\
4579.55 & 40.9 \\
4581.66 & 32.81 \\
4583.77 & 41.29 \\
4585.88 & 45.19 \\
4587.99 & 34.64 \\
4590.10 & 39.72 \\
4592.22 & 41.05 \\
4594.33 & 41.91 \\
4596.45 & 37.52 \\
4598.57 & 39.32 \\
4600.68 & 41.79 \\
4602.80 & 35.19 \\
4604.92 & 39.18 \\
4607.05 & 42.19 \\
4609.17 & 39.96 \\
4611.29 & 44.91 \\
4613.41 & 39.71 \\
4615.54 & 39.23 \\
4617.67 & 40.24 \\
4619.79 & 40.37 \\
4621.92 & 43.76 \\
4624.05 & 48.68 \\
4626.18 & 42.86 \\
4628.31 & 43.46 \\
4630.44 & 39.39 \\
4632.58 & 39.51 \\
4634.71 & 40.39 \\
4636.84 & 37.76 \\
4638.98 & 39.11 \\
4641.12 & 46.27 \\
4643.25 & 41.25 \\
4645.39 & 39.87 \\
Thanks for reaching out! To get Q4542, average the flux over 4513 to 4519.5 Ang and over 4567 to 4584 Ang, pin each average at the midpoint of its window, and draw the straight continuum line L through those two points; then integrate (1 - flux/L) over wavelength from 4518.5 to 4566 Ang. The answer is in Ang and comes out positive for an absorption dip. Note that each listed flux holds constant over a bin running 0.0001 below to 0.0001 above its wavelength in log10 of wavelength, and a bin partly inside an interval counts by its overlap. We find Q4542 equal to 2.6 Ang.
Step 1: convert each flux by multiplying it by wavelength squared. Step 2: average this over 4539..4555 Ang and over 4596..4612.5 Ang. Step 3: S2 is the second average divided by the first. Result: 1.04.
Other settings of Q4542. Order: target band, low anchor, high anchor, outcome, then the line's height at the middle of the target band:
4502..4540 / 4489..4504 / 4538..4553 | 0.3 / 39.2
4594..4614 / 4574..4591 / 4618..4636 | 0.6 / 41.3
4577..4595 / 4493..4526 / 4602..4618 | 0.2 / 40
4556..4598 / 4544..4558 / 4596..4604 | -2.0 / 38.6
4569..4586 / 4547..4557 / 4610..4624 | -0.6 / 40.2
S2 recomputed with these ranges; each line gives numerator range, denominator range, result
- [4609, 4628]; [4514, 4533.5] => 1.15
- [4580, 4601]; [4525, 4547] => 1.09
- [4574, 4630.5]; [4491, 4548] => 1.10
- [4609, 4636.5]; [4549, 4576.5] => 1.04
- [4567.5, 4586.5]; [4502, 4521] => 1.07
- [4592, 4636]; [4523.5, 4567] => 1.10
